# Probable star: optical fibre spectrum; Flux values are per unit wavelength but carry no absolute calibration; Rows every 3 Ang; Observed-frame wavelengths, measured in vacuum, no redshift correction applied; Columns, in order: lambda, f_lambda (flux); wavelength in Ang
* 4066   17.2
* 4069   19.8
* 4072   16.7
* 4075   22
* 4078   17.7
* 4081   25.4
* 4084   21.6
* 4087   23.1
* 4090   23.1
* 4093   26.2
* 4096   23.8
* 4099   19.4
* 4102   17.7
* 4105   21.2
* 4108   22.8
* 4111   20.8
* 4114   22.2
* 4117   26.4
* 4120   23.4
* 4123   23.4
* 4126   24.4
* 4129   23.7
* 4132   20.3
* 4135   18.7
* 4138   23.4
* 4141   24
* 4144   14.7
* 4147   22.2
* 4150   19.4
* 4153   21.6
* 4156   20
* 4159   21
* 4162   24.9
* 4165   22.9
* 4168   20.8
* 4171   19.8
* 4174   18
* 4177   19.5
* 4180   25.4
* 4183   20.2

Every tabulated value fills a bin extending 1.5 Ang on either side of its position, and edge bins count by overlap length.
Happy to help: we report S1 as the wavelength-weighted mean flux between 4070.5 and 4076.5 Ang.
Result 19.3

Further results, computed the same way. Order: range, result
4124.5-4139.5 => 22.1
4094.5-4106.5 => 20.5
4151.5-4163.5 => 21.9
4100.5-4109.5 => 20.6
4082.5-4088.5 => 22.4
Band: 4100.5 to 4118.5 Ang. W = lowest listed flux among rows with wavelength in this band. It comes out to 17.7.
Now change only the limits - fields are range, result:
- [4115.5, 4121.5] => 23.4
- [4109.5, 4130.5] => 20.8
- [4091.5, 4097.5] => 23.8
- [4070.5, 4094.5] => 16.7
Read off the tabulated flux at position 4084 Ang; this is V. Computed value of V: 21.6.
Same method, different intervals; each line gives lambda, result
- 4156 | 20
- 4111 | 20.8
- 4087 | 23.1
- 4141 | 24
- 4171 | 19.8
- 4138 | 23.4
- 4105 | 21.2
